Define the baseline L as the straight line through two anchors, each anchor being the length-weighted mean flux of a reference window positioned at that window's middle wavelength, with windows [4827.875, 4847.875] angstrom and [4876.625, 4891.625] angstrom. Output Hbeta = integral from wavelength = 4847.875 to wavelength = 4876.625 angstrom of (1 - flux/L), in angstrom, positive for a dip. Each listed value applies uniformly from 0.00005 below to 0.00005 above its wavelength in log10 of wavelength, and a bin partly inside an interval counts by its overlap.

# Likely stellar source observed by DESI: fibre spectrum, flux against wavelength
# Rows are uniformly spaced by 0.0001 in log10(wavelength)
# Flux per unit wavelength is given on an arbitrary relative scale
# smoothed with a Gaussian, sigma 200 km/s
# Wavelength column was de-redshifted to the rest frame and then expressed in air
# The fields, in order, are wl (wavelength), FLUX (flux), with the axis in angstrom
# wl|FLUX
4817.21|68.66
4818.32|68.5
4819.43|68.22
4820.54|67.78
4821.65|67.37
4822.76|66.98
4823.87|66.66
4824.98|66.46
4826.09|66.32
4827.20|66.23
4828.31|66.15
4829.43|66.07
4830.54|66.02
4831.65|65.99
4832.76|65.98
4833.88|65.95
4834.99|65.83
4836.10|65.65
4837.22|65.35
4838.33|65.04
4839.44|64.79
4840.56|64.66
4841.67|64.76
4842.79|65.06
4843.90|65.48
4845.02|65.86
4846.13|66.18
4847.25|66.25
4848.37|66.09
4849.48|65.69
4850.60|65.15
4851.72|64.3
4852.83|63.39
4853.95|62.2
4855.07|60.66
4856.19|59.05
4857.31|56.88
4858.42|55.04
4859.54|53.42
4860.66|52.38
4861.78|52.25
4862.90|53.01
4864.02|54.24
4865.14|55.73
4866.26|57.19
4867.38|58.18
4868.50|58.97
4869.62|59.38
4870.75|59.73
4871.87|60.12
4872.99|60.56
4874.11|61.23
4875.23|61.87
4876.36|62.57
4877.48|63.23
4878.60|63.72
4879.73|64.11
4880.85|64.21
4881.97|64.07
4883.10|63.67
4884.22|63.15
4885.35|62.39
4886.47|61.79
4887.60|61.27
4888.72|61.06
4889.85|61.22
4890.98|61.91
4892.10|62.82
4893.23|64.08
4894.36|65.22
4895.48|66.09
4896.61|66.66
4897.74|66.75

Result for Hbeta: 2.2 angstrom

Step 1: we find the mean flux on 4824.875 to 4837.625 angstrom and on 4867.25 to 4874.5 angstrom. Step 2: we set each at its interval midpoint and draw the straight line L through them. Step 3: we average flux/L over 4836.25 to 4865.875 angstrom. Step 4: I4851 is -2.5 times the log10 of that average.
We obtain 0.029 mag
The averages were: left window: 66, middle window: 61.3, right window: 59.8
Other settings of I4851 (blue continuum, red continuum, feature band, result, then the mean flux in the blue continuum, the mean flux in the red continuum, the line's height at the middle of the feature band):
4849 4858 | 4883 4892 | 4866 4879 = 0.025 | 62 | 62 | 62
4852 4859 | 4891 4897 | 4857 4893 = 0.044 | 59.8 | 64.7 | 62.3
